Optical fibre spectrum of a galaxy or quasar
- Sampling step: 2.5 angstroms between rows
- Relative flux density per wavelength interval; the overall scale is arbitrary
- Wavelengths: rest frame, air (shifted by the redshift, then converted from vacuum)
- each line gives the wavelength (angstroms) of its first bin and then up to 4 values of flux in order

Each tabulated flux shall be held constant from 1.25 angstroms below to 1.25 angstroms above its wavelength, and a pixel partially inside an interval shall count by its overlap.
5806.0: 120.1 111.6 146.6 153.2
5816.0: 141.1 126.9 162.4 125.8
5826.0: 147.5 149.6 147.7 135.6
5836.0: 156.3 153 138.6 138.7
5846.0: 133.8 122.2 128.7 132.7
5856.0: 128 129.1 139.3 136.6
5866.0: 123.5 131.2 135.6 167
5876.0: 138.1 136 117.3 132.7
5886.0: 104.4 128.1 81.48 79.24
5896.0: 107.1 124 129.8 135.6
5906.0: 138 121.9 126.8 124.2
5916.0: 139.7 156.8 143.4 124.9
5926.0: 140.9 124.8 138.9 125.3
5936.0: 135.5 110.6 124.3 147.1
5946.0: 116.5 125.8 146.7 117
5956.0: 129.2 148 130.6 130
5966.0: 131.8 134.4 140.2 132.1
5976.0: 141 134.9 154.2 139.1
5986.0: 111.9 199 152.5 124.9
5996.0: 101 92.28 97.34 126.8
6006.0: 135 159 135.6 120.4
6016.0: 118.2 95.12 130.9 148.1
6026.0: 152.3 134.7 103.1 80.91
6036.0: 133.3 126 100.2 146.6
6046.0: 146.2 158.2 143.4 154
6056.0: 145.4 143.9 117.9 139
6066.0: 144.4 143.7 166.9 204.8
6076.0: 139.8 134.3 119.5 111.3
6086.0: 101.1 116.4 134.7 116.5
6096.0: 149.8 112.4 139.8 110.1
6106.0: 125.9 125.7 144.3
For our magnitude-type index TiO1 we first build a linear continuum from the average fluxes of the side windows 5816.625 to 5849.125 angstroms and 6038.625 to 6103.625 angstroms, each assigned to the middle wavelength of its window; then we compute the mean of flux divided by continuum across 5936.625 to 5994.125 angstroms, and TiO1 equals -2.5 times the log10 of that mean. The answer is 0.023 mag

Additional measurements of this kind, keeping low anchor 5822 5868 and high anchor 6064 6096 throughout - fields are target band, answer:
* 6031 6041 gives 0.232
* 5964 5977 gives 0.011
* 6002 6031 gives 0.049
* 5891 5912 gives 0.163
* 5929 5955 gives 0.068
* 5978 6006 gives 0.052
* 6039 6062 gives -0.020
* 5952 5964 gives 0.045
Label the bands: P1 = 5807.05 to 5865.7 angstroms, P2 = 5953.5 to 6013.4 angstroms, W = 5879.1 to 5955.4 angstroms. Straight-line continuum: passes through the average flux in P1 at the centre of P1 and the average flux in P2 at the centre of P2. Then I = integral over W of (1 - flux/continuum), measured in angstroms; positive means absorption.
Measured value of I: 5.48 angstroms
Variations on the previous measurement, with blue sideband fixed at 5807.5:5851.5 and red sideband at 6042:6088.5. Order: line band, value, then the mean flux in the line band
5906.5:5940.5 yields 2.2 angstroms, 132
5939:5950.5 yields 1.0 angstroms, 128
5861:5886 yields 1.2 angstroms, 134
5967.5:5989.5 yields -0.2 angstroms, 142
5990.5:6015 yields 3.0 angstroms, 124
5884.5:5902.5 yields 4.1 angstroms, 108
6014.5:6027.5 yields 1.1 angstroms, 129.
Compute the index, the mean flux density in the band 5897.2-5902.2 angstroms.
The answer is 127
